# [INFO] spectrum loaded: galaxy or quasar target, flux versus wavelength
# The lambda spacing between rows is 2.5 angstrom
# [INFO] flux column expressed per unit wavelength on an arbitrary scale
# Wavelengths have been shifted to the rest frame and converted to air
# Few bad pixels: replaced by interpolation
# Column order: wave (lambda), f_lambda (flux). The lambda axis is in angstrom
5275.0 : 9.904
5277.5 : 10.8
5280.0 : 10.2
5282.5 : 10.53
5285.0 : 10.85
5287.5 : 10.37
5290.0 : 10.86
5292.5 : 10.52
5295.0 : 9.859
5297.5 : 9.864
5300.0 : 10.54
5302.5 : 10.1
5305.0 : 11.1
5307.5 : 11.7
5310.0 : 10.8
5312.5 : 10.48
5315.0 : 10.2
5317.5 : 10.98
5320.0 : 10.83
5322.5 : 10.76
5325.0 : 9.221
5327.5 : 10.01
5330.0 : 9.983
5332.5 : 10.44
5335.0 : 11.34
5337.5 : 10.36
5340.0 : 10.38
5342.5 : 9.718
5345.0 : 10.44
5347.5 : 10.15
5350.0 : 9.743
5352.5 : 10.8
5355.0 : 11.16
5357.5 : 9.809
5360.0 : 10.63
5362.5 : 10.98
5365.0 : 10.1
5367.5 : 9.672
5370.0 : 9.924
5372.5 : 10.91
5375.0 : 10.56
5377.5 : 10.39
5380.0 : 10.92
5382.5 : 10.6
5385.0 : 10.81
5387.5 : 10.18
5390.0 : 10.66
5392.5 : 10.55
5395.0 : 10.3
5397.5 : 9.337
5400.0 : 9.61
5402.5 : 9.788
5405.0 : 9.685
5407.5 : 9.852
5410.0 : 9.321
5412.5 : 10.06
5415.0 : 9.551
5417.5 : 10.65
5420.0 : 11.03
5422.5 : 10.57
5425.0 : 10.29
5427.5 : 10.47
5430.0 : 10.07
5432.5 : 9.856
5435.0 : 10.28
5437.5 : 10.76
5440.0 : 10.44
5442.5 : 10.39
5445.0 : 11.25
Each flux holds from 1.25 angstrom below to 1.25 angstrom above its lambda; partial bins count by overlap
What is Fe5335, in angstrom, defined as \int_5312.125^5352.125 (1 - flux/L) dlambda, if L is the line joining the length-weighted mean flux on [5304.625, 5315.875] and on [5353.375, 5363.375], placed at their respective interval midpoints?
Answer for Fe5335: 1.6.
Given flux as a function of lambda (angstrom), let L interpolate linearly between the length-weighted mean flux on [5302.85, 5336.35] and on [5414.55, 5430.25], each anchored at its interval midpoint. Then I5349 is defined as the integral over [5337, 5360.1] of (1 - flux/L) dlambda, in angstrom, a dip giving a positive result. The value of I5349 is 0.5 angstrom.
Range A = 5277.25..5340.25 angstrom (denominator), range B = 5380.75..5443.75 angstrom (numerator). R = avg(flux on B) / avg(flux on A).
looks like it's 1.0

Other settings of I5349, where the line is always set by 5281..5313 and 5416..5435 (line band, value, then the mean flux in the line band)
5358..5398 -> 0.2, 10.4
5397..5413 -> 1.2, 9.66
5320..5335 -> 0.4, 10.2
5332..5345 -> 0.1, 10.4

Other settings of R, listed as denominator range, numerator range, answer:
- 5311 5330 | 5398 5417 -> 0.94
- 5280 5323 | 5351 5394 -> 0.99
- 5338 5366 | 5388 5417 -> 0.96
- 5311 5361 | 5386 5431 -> 0.98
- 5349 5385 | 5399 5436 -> 0.96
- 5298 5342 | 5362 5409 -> 0.97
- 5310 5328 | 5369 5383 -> 1.02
